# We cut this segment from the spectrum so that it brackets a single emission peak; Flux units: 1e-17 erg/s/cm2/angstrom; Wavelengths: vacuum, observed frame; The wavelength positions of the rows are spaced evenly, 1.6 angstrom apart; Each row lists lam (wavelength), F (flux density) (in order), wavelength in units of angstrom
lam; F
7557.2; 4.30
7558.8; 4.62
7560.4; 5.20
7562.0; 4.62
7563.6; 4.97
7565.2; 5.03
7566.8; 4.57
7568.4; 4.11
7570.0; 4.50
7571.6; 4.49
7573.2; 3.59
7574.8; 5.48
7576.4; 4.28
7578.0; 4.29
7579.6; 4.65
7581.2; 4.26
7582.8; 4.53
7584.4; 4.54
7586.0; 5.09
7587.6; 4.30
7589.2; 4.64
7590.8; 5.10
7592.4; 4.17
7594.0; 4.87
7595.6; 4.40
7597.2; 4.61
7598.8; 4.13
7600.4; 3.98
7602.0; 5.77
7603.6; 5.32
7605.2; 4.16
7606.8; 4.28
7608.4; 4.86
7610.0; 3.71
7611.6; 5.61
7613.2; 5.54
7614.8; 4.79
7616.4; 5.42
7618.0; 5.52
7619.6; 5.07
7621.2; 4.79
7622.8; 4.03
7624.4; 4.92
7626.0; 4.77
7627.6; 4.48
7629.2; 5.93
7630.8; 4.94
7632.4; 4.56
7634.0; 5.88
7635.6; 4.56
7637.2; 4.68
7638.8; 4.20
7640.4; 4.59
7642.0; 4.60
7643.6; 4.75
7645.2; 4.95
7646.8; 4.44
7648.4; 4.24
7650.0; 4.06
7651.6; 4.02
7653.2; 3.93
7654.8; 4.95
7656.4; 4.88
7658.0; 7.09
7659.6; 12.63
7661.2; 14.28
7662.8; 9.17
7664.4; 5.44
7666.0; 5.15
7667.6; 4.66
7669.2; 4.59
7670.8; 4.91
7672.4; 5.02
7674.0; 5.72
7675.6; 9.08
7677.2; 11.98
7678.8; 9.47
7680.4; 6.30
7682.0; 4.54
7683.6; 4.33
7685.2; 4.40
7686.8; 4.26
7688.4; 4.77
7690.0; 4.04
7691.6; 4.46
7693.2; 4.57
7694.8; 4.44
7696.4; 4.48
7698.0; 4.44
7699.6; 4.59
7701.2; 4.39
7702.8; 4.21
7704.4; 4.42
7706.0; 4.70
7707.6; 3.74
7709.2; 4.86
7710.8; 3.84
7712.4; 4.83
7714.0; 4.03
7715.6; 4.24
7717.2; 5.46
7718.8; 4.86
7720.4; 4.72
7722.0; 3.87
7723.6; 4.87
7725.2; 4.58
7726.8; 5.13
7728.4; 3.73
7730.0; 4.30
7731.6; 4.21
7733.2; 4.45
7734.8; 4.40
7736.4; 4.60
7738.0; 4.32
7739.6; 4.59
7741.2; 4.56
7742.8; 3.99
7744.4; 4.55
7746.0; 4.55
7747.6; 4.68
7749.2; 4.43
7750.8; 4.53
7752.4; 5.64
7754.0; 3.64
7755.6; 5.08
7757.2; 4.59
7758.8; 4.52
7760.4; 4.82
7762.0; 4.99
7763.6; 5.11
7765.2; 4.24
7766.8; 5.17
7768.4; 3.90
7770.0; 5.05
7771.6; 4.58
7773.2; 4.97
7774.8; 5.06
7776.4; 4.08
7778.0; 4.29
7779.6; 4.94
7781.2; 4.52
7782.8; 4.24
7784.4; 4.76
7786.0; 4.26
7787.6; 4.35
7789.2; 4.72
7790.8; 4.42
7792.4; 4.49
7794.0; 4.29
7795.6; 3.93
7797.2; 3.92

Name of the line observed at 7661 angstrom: [S II] 6716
